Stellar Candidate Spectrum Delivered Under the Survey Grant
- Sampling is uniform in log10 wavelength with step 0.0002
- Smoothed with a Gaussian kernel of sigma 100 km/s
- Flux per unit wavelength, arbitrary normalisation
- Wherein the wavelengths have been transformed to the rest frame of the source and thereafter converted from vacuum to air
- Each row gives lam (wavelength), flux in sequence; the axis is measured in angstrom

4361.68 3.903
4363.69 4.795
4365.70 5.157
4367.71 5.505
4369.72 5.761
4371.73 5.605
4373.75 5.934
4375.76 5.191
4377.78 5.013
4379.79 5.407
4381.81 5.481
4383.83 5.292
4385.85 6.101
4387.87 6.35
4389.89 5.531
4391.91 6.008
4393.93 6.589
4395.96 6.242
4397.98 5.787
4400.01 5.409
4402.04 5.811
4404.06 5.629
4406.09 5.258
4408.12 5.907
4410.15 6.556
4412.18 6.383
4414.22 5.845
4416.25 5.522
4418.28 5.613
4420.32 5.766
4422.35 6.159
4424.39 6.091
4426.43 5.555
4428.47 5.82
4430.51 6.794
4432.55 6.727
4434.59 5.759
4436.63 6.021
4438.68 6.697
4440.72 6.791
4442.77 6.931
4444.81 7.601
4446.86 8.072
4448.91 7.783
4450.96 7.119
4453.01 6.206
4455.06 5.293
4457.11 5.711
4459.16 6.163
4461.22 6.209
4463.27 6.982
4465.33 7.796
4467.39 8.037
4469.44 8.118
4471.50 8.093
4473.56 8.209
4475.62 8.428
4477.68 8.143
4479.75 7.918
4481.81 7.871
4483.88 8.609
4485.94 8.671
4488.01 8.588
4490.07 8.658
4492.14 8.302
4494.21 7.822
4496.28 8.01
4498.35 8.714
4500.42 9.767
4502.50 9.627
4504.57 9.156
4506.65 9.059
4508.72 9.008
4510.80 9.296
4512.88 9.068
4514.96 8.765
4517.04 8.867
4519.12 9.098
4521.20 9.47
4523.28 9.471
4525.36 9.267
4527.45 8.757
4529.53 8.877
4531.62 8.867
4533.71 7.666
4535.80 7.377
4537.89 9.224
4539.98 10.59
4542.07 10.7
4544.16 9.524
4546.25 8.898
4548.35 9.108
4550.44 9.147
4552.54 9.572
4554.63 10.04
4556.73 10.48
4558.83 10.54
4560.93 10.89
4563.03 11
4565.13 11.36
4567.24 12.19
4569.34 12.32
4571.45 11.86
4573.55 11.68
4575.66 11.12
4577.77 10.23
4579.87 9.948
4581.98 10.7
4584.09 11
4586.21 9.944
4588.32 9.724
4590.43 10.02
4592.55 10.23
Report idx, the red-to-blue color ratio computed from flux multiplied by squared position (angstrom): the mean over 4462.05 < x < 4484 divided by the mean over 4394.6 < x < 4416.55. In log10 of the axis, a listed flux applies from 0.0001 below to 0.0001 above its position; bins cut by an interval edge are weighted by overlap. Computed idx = 1.4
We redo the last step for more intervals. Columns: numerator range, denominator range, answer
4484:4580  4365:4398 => 1.80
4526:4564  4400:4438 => 1.69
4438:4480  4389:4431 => 1.25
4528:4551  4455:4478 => 1.28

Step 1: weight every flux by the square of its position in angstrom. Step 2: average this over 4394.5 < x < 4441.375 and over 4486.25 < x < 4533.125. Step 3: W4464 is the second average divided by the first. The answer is 1.55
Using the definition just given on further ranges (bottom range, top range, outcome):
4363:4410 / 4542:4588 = 2.02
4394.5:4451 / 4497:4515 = 1.52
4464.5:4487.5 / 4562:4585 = 1.43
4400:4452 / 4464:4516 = 1.39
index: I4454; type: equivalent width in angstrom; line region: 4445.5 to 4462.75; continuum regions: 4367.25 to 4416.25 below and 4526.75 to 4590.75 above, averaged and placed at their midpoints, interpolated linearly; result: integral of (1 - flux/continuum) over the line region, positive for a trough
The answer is 1.8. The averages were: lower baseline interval 5.77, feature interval 6.6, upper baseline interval 10.1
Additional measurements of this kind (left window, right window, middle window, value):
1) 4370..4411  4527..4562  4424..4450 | 0.75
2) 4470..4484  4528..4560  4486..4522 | -1.03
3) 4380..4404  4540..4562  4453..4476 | 1.85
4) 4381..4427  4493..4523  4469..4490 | -0.40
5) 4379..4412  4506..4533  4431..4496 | 1.85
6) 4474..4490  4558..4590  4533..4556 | 1.86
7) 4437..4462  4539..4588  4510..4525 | -0.26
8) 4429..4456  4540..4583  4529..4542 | 1.11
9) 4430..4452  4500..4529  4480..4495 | 0.01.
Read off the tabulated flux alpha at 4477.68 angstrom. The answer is 8.143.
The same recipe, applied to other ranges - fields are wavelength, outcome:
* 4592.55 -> 10.23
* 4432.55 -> 6.727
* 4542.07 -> 10.7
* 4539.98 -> 10.59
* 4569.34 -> 12.32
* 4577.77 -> 10.23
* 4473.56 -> 8.209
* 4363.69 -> 4.795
